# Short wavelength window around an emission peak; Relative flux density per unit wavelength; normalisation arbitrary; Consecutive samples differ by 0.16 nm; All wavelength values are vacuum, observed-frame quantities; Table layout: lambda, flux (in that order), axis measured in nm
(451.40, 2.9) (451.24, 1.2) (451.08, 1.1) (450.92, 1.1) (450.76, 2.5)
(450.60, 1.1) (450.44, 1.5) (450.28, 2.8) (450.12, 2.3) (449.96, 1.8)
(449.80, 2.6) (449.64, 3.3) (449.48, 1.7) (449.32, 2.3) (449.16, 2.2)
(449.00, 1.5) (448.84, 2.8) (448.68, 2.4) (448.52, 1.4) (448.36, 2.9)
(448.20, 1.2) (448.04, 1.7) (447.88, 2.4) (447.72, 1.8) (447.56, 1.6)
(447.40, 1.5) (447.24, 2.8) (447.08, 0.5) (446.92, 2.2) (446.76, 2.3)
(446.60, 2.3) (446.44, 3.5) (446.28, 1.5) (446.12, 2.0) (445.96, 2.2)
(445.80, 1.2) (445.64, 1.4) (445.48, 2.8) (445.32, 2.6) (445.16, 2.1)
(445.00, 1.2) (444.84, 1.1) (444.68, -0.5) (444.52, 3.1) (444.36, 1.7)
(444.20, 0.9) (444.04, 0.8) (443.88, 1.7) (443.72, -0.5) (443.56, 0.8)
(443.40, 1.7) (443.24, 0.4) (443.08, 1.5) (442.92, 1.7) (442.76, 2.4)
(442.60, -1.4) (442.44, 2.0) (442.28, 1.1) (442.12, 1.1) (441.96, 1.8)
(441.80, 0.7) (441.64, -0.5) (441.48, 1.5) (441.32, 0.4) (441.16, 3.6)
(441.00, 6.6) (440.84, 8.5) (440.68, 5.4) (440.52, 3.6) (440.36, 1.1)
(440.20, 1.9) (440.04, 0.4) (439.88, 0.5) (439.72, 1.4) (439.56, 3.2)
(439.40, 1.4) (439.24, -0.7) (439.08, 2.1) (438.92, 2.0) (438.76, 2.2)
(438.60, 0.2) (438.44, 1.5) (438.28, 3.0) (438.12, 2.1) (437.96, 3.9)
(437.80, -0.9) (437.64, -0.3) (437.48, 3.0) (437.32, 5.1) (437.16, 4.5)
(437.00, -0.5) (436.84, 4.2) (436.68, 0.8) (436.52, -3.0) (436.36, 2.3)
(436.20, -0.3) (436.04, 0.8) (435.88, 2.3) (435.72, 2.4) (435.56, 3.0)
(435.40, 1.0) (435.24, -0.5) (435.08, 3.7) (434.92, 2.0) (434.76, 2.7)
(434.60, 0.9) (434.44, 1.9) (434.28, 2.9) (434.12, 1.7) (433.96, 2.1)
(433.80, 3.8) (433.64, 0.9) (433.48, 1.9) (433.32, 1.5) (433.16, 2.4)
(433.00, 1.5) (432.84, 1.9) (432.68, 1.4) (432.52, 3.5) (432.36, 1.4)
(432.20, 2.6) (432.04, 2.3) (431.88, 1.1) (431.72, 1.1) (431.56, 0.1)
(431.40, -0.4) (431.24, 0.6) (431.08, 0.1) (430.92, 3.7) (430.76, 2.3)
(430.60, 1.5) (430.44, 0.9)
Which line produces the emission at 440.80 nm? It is [O II]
